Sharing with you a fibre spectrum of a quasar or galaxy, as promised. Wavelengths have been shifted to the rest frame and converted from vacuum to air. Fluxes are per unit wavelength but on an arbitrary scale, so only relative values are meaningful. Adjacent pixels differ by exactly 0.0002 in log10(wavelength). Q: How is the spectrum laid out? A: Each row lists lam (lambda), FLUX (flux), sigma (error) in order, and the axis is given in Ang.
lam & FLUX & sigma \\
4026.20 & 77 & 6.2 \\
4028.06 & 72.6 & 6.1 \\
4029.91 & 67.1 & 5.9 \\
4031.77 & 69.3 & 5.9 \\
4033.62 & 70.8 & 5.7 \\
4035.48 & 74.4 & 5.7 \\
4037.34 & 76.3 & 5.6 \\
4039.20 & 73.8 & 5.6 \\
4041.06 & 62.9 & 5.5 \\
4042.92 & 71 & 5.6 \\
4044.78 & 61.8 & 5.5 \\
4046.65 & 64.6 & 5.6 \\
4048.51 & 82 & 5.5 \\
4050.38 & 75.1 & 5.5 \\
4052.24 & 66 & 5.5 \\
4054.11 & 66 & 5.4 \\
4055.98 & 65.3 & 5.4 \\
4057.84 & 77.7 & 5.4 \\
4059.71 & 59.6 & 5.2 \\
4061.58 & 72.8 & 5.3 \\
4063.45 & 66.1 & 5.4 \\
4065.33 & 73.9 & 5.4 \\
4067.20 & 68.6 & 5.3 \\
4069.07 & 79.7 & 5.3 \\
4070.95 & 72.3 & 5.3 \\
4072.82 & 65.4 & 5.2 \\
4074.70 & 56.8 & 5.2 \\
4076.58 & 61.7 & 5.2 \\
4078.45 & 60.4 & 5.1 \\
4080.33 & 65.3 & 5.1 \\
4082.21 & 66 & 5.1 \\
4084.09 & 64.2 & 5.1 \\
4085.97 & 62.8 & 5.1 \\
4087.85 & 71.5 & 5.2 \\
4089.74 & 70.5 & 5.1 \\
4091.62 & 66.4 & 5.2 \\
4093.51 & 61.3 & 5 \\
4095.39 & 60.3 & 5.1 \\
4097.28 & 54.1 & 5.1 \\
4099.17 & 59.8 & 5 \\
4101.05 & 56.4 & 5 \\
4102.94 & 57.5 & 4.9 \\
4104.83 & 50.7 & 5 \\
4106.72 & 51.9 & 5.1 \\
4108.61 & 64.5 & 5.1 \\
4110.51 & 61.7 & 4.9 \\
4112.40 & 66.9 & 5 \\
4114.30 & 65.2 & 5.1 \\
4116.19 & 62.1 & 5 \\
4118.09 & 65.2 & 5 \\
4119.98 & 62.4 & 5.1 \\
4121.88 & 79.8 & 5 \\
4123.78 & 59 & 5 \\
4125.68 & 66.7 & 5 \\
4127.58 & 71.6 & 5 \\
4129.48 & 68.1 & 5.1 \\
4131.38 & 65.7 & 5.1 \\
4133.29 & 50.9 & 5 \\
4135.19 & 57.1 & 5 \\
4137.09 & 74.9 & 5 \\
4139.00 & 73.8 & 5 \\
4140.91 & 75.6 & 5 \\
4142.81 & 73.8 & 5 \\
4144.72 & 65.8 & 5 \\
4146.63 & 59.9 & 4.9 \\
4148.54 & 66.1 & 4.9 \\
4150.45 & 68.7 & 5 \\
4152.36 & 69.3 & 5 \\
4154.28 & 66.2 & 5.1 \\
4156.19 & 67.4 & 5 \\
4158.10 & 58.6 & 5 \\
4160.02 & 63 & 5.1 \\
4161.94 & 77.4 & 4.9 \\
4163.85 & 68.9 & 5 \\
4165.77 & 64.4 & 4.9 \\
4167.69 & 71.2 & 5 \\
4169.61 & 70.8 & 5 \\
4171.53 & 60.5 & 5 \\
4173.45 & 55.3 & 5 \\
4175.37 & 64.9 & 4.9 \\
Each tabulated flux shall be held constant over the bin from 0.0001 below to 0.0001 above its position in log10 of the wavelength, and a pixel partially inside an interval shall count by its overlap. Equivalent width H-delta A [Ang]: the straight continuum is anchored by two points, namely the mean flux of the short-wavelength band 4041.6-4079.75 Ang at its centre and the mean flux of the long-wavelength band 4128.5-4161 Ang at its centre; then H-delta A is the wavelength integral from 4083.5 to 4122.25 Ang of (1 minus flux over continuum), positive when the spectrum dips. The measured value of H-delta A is 2.8 Ang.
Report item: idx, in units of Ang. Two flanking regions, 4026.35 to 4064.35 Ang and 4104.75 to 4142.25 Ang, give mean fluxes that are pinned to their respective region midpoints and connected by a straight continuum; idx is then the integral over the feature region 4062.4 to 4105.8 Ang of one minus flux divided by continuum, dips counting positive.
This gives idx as 2.3 Ang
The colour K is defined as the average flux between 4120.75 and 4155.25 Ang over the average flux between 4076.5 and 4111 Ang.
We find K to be 1.1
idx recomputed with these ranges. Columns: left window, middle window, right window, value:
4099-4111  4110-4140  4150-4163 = -2.3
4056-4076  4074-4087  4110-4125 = 1.0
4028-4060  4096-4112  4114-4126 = 2.2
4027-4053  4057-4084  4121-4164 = 0.8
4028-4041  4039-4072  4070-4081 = -1.2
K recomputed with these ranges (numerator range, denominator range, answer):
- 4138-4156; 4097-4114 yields 1.17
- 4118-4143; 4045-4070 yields 0.96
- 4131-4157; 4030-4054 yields 0.95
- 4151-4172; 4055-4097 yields 1.01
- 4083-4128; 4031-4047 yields 0.90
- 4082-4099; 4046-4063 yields 0.91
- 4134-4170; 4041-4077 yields 0.99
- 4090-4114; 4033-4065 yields 0.86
